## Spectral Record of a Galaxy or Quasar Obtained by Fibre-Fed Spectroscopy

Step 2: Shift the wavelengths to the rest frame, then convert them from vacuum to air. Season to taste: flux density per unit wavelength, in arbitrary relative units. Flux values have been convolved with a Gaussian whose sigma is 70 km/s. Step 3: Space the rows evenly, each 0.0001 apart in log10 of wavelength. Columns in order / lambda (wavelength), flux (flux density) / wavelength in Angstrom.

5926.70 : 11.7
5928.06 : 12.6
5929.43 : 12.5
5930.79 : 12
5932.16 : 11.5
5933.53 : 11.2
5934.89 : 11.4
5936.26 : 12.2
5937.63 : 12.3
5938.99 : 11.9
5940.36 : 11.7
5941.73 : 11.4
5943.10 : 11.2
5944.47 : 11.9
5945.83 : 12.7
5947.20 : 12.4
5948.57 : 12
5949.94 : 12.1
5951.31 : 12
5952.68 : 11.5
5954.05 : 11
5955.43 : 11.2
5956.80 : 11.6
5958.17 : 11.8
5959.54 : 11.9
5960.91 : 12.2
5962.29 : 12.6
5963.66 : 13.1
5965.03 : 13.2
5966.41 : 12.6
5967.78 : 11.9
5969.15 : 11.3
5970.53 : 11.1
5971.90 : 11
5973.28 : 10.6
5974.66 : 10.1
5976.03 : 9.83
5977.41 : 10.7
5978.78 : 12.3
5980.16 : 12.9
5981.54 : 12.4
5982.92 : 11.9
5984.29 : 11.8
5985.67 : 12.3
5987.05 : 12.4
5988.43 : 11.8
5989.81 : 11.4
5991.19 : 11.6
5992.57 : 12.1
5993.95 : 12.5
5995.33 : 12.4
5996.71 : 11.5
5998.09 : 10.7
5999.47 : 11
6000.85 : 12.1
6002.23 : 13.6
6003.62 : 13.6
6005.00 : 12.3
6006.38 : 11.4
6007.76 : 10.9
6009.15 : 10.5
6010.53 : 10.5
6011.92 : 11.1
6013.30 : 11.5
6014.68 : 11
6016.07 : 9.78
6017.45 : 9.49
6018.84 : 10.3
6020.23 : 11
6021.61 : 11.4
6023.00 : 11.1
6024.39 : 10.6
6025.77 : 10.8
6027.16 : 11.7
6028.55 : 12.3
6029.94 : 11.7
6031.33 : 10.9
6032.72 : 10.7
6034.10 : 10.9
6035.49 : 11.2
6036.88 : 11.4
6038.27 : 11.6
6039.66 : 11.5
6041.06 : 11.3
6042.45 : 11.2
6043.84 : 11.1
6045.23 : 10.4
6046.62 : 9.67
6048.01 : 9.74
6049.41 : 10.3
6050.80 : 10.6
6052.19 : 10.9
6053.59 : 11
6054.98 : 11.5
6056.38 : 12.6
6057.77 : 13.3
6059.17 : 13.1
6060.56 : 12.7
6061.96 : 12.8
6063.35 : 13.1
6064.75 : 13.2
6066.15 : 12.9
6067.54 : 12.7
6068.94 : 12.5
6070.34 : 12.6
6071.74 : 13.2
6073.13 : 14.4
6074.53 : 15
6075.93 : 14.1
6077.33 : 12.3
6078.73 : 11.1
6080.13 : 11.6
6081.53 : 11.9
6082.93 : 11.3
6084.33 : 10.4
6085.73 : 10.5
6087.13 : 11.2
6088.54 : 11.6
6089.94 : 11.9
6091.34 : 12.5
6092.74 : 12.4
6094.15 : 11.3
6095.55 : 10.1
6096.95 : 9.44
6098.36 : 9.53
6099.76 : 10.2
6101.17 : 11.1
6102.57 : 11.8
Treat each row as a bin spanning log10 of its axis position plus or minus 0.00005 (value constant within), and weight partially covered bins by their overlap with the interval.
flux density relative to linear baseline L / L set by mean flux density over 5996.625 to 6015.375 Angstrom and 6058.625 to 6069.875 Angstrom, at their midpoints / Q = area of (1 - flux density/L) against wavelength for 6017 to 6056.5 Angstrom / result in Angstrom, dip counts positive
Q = 4.1 Angstrom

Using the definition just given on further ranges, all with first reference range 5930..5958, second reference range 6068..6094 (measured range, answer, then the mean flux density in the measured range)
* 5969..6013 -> 1.14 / 11.6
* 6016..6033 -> 1.53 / 10.9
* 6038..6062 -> 1.50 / 11.4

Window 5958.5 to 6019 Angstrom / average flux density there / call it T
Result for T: 11.6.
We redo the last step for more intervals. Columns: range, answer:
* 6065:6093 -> 12.3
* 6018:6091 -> 11.7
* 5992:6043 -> 11.3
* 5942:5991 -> 11.8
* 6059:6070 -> 12.9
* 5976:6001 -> 11.8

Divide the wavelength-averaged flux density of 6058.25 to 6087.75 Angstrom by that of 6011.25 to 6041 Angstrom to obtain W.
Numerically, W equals 1.1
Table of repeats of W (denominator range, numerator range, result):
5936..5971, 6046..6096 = 1.00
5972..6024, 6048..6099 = 1.05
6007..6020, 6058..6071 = 1.22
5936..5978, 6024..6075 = 1.01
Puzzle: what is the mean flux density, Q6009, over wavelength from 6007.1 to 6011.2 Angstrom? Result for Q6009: 10.6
